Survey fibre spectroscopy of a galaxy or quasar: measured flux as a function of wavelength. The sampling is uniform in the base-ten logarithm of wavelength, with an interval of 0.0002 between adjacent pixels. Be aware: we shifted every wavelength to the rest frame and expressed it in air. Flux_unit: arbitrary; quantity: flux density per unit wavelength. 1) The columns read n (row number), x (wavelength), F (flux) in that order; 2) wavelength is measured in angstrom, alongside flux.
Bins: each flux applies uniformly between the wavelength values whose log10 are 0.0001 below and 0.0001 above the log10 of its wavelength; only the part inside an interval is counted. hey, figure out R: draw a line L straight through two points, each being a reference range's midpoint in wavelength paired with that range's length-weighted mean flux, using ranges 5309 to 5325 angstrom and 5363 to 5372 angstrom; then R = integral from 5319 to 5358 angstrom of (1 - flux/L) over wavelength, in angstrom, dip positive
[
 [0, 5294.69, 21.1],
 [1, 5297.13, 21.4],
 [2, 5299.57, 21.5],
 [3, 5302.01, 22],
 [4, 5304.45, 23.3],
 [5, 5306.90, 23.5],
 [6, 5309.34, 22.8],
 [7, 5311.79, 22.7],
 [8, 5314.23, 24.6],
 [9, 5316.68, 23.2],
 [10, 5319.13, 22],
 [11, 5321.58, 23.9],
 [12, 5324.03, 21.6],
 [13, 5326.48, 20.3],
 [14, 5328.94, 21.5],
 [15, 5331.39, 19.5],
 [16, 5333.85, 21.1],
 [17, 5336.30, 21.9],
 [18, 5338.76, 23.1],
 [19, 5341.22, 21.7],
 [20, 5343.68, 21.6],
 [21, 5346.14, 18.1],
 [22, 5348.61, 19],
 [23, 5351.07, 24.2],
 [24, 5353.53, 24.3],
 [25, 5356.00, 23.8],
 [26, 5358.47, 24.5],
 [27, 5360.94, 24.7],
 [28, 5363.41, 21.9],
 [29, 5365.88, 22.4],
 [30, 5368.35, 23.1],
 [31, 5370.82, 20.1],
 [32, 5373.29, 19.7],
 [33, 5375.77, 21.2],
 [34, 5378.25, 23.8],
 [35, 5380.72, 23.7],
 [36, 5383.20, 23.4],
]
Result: 1.3 angstrom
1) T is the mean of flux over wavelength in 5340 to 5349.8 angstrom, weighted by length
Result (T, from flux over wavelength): 20.1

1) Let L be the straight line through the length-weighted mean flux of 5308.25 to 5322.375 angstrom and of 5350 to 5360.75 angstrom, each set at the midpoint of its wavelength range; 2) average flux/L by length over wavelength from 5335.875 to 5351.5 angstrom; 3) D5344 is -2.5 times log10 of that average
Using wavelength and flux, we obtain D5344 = 0.13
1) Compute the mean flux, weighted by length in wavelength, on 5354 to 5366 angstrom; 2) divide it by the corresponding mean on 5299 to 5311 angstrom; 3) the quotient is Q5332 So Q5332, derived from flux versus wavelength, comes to 1.04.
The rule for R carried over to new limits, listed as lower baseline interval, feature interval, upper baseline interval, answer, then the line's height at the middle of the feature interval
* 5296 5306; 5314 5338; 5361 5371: 0.4 angstrom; 22.2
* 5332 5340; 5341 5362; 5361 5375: -0.7 angstrom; 21.8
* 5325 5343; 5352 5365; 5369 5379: -1.6 angstrom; 21.2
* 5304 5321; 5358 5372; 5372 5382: -0.2 angstrom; 22.3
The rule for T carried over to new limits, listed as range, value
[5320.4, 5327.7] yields 21.9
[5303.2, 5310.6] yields 23.2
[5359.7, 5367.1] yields 23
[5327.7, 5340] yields 21.4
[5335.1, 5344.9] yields 22.1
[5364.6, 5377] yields 21.3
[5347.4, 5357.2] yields 22.8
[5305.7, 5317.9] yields 23.4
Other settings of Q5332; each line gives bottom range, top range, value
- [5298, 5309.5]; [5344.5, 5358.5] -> 0.98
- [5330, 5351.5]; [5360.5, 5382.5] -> 1.06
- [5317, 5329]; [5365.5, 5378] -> 0.97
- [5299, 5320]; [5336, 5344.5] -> 0.97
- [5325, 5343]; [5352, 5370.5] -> 1.10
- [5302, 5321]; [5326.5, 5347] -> 0.91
